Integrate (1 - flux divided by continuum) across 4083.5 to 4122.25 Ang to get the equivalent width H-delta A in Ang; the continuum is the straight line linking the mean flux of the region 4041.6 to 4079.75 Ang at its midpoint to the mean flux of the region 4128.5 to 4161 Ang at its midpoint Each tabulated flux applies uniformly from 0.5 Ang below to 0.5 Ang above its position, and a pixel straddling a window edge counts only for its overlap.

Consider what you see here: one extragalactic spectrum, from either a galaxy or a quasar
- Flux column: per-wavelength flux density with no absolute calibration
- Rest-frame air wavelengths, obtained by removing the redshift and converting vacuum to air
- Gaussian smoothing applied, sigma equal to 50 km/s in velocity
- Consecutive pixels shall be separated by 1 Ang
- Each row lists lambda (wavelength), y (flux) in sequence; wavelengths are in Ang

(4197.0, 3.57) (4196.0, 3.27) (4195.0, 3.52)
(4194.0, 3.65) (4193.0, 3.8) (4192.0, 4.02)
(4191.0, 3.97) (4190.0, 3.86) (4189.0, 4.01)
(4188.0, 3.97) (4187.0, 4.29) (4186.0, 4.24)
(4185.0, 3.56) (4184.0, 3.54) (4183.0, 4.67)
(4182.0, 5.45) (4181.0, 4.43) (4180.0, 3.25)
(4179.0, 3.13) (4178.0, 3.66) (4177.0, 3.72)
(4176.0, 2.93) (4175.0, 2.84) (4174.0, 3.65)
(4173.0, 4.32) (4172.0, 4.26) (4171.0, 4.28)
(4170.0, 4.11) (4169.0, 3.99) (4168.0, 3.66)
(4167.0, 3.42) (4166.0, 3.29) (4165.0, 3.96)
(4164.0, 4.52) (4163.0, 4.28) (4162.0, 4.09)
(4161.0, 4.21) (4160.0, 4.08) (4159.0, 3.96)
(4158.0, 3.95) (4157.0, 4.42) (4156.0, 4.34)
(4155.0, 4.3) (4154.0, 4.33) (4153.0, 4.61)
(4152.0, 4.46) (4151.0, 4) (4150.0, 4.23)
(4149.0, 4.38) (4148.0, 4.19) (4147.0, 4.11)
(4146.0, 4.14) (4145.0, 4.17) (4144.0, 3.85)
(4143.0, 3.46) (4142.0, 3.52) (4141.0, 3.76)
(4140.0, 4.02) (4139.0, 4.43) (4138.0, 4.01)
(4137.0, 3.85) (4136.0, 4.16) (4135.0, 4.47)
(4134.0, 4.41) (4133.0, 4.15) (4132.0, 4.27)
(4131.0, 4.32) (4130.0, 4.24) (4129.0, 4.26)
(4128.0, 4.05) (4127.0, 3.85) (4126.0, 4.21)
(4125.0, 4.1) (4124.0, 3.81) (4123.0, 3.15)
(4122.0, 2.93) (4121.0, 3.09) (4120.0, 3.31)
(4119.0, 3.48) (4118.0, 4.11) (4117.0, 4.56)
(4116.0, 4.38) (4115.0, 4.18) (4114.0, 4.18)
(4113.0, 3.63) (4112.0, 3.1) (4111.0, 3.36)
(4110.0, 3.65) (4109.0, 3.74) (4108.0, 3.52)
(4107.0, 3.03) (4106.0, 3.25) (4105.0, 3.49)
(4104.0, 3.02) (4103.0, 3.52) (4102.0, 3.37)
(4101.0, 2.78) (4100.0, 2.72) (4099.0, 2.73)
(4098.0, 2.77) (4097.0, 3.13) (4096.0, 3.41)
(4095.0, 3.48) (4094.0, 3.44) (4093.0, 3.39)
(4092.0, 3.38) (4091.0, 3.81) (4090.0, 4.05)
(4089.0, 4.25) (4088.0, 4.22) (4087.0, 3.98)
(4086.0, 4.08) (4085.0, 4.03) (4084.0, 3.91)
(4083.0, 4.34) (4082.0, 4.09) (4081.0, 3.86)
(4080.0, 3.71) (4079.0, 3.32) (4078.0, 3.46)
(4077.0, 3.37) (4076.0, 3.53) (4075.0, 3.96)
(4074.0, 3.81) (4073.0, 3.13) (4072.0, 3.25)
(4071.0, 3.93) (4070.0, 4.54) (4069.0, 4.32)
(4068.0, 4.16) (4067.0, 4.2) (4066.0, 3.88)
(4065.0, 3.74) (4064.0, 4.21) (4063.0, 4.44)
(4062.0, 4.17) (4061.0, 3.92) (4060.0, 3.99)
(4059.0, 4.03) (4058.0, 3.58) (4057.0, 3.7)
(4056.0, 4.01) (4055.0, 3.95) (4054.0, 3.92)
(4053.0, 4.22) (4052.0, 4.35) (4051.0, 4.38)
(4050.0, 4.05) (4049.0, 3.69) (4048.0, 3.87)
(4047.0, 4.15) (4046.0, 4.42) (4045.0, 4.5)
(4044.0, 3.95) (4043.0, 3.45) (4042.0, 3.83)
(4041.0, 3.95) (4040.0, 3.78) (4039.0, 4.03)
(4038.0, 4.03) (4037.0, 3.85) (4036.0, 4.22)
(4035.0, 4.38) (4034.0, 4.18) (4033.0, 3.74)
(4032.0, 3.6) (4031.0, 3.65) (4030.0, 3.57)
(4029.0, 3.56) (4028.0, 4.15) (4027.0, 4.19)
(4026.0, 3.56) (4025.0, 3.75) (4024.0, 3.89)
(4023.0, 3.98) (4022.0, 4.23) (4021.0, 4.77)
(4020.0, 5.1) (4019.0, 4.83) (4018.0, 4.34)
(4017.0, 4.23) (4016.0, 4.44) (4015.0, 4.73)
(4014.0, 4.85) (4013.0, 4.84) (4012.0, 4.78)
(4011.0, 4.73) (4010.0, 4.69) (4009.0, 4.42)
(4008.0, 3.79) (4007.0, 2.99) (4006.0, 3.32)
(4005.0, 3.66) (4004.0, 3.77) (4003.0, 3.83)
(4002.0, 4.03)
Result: 4.7 Ang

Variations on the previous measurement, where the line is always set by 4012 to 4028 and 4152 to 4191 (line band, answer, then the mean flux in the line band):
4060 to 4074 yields 0.9 Ang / 3.99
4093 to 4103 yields 2.5 Ang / 3.13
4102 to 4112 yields 1.9 Ang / 3.38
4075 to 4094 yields 1.8 Ang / 3.81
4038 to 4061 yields 1.7 Ang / 3.99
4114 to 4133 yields 0.9 Ang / 3.92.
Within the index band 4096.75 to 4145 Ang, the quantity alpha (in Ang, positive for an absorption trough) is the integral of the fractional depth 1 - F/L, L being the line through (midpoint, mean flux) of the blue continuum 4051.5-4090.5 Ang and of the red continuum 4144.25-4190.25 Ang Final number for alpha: 3.4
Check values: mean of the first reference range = 3.94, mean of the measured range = 3.7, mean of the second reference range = 4.03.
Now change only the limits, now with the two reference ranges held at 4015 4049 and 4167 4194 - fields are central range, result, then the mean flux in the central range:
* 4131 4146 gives -0.4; 4.05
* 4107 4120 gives 0.7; 3.77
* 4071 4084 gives 1.1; 3.67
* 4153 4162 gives -0.7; 4.22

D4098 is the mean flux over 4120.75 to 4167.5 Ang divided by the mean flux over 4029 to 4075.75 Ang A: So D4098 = 1.0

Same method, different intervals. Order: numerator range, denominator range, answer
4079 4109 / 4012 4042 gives 0.85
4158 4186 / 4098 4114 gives 1.19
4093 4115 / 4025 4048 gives 0.84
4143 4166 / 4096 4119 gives 1.20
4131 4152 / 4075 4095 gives 1.08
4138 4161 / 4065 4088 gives 1.07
